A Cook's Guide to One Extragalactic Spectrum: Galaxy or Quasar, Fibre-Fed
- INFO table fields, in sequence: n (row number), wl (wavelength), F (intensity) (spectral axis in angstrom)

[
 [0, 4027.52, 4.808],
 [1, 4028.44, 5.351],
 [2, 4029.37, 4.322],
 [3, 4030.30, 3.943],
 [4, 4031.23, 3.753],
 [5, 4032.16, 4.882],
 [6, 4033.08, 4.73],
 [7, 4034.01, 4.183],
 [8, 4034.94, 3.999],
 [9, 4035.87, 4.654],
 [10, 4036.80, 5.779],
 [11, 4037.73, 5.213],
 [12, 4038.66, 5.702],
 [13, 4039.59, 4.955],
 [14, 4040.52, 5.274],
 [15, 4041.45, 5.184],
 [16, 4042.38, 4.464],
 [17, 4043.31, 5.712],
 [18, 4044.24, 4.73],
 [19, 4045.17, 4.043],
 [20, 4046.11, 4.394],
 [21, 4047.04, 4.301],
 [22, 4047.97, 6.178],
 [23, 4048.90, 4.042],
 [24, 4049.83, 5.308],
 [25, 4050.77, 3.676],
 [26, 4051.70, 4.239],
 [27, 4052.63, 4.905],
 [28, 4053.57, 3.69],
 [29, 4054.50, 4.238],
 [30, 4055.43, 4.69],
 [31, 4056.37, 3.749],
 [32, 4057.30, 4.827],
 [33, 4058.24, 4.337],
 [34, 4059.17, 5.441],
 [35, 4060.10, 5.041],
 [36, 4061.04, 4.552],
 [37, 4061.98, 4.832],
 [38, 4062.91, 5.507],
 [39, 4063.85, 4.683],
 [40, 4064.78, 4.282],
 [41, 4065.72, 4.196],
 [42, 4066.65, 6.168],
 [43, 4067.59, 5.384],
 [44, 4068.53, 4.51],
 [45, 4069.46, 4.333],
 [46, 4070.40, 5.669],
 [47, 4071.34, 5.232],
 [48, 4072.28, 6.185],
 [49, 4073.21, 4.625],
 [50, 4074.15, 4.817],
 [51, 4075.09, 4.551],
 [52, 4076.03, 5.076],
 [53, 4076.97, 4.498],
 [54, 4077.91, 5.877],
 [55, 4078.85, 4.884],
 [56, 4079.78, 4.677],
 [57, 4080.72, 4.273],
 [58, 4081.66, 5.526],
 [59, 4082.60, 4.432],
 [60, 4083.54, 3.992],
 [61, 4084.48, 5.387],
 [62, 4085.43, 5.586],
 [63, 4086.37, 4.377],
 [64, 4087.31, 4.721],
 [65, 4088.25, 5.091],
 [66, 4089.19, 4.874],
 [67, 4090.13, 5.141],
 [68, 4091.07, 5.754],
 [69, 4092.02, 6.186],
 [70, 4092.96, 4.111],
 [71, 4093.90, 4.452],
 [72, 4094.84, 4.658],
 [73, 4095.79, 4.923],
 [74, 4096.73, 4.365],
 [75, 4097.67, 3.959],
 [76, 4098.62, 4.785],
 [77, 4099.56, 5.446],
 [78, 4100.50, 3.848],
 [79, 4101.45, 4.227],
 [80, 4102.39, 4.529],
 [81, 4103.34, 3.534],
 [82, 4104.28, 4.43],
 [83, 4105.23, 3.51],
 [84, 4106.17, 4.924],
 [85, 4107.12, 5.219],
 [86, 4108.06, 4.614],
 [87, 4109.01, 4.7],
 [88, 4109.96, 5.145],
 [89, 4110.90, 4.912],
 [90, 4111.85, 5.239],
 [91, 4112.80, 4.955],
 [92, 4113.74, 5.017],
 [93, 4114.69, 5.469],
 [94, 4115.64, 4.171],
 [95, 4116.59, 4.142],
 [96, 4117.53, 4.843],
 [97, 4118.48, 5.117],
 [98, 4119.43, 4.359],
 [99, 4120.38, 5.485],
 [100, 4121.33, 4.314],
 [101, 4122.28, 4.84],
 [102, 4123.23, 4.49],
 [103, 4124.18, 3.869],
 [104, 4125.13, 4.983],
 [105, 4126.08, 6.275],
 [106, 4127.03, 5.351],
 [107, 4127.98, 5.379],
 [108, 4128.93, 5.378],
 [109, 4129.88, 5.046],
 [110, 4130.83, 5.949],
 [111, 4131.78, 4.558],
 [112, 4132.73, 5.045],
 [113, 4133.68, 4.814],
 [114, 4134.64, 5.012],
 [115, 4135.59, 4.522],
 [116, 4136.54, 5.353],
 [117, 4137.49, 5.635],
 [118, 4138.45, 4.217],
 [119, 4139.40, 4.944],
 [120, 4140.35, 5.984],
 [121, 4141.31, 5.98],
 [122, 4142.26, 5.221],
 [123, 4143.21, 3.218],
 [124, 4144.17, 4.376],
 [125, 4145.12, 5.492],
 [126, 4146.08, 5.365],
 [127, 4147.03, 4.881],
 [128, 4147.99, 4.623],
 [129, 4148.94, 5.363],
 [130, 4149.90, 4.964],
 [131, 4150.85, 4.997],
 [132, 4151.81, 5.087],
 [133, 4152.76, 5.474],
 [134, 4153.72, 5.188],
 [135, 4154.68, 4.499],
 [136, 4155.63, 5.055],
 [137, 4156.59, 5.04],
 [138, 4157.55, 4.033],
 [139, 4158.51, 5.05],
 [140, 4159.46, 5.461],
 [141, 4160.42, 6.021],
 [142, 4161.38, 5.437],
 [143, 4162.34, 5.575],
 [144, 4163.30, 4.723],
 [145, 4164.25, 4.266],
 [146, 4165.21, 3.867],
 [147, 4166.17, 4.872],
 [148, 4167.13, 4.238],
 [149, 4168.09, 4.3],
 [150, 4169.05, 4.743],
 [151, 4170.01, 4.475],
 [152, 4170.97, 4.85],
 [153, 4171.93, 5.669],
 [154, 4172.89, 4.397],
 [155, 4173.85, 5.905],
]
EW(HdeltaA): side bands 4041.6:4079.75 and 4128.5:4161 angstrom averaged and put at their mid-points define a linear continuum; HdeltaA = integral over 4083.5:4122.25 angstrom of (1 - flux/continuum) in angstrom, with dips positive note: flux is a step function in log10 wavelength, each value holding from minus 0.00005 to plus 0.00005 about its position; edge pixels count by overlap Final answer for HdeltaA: 1.4 angstrom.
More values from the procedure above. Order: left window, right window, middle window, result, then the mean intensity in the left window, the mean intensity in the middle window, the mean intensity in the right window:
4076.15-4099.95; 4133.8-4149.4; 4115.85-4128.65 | 0.2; 4.88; 4.87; 5.01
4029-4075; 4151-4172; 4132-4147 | -0.4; 4.77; 5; 4.89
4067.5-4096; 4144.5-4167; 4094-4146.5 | 1.5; 4.96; 4.84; 5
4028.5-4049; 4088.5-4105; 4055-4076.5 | -0.8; 4.77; 4.9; 4.65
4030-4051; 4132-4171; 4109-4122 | 0.1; 4.76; 4.85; 4.93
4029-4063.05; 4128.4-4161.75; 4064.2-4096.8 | -0.9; 4.68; 4.94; 5.06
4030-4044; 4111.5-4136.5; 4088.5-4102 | 0.4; 4.84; 4.77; 4.95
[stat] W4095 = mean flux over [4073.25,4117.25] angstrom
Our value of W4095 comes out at 4.76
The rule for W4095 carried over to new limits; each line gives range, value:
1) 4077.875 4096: 4.92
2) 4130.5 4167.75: 4.98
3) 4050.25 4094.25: 4.84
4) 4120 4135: 5.05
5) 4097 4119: 4.64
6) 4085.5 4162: 4.91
